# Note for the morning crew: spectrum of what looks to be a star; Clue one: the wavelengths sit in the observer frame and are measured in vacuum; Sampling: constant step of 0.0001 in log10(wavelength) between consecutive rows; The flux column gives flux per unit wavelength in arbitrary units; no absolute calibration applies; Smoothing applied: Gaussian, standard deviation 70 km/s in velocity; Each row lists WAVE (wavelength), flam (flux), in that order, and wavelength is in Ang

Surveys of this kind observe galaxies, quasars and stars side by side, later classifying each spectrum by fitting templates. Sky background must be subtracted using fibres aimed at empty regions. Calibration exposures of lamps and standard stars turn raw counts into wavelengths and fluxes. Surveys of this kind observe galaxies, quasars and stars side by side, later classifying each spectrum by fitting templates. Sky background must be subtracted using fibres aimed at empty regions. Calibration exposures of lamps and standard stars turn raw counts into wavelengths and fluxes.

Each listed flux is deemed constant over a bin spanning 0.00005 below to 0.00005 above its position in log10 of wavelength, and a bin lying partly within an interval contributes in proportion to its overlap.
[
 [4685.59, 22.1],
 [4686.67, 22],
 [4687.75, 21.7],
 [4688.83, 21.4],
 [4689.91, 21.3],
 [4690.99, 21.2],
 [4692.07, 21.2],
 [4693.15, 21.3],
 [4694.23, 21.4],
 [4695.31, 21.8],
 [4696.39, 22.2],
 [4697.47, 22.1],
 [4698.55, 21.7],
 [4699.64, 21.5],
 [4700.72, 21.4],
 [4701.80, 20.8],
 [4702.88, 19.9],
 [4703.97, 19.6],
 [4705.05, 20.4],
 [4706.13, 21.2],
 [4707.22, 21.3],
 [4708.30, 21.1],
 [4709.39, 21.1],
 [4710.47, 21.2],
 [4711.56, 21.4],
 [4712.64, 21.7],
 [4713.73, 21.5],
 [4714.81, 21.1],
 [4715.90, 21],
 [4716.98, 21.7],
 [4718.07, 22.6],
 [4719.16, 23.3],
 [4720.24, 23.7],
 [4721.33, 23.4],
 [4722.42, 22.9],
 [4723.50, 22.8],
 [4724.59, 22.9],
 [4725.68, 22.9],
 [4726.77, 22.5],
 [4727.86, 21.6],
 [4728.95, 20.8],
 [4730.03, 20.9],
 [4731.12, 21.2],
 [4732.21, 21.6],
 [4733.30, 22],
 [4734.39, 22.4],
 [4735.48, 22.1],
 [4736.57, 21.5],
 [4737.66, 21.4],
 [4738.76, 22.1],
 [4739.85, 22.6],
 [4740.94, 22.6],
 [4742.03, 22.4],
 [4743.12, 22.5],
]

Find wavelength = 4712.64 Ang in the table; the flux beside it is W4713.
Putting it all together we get 21.7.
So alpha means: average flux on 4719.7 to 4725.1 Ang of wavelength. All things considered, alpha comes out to 23.2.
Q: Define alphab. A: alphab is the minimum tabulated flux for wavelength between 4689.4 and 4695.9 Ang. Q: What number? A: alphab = 21.2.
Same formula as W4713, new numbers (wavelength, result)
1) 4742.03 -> 22.4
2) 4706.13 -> 21.2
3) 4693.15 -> 21.3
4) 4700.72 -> 21.4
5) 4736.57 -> 21.5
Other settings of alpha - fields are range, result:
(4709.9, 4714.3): 21.5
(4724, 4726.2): 22.9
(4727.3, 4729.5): 21.3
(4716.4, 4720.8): 22.8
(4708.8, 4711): 21.1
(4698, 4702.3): 21.3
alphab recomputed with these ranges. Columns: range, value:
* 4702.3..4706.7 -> 19.6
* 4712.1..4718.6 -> 21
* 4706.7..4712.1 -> 21.1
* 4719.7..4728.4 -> 21.6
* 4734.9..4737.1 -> 21.5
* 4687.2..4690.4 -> 21.3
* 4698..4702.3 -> 20.8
